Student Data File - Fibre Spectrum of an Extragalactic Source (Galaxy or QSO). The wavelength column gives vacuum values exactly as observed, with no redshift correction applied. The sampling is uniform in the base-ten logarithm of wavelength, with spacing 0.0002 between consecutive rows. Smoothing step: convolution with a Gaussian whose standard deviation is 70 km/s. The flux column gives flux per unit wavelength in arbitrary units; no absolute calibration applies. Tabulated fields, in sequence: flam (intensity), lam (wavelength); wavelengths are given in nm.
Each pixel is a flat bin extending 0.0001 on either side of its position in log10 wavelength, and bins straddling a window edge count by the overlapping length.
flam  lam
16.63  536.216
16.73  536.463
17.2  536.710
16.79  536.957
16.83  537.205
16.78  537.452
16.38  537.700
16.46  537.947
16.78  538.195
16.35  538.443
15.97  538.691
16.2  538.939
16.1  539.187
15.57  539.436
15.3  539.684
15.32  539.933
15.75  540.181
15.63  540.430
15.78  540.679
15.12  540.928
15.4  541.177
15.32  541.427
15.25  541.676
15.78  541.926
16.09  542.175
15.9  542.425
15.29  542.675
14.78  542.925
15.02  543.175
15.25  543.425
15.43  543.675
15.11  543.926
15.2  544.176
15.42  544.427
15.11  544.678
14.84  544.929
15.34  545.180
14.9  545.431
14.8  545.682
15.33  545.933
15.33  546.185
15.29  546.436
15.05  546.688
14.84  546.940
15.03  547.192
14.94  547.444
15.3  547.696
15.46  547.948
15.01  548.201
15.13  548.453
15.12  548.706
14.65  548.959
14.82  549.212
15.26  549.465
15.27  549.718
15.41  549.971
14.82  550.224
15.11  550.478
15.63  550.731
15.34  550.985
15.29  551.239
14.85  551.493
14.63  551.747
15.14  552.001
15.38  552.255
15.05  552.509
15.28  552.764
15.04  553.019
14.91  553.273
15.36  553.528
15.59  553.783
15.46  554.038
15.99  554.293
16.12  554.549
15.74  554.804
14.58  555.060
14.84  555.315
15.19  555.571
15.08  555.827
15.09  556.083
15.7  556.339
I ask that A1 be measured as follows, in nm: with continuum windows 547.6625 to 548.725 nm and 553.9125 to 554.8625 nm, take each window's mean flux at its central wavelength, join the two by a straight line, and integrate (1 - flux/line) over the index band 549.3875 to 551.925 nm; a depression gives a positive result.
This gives 0.05 nm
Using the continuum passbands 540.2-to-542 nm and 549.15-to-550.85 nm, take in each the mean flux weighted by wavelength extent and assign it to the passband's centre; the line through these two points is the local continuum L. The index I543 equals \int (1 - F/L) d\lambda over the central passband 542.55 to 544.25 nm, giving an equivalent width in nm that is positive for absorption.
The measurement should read 0.03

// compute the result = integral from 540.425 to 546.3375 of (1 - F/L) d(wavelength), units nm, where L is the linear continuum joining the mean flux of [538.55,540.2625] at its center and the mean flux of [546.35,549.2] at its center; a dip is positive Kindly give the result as 0.046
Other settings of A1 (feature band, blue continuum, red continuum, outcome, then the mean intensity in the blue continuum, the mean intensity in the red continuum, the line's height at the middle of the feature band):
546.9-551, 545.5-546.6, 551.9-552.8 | 0.02 nm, 15.2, 15.2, 15.2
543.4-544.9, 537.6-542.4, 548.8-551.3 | 0.03 nm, 15.8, 15.2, 15.5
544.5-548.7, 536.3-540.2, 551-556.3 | 0.16 nm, 16.3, 15.2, 15.7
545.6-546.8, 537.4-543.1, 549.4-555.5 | 0.03 nm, 15.8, 15.3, 15.5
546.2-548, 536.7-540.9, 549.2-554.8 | 0.05 nm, 16.1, 15.3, 15.6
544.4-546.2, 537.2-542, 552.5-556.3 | 0.06 nm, 15.9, 15.3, 15.7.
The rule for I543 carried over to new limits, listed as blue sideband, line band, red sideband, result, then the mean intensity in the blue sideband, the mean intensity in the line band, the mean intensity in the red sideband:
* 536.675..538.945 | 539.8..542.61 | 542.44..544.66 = 0.04 nm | 16.6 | 15.6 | 15.2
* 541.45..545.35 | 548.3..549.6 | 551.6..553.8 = 0.02 nm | 15.3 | 15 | 15.1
